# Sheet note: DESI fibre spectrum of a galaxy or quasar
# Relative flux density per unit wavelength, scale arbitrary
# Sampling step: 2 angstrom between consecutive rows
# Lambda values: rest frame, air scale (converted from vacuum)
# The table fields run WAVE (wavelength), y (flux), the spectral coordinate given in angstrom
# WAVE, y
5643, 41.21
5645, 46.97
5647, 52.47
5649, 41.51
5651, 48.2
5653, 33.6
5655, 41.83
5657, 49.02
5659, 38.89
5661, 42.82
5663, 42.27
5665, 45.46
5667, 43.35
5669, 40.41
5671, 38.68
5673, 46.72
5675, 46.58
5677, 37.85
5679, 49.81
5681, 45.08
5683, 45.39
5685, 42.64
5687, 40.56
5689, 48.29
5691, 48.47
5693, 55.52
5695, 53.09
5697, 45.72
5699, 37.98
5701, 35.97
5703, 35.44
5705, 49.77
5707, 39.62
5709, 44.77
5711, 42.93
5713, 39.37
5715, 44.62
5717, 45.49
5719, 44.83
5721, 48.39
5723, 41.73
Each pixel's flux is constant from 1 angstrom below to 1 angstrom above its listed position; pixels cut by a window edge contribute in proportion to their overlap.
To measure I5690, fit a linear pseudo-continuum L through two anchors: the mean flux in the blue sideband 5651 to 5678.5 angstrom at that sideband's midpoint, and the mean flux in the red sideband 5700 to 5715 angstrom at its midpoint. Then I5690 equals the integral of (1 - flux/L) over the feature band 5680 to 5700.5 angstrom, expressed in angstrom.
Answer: -2.1 angstrom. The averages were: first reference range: 42.5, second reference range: 41.4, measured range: 46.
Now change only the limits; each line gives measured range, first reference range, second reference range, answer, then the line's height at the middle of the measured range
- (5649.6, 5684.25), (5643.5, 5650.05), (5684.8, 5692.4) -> 2.2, 46.2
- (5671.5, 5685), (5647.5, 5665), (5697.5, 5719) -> -0.8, 42.4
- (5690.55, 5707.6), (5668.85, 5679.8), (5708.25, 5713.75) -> -0.7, 42.7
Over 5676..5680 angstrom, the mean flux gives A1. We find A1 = 43.8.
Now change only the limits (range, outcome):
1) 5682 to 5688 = 42.9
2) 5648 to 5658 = 42.8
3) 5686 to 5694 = 48.2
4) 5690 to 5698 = 50.7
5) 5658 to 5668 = 42.6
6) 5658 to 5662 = 40.9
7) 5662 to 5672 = 42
